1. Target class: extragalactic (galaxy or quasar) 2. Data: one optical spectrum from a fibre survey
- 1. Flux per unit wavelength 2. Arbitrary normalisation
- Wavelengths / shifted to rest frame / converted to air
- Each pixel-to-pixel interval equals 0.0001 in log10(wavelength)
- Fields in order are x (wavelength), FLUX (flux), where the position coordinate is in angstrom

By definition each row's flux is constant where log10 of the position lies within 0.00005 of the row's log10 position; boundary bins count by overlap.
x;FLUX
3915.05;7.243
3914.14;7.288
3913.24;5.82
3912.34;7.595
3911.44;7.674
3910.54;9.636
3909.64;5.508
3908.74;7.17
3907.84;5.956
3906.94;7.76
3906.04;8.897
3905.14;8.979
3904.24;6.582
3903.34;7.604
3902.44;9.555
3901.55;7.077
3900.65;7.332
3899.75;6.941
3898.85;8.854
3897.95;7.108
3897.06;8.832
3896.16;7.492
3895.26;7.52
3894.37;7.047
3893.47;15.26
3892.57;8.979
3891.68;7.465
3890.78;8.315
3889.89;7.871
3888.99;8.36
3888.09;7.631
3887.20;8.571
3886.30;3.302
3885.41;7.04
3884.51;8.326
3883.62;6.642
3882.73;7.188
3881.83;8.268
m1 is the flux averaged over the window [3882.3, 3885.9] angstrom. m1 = 7.26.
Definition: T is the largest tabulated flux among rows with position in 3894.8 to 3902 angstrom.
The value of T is 8.854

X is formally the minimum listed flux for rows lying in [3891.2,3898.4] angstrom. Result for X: 7.047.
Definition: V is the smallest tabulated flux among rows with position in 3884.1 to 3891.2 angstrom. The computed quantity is 3.302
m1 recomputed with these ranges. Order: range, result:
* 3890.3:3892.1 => 7.9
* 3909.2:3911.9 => 7.62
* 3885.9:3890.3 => 7.17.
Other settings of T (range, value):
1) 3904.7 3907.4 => 8.979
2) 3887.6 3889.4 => 8.36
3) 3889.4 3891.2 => 8.315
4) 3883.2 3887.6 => 8.571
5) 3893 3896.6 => 15.26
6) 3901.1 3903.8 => 9.555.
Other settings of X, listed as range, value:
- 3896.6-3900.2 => 6.941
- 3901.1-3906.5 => 6.582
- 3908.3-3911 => 5.508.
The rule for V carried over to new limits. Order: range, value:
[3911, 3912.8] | 7.595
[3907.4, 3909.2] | 5.956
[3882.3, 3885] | 6.642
